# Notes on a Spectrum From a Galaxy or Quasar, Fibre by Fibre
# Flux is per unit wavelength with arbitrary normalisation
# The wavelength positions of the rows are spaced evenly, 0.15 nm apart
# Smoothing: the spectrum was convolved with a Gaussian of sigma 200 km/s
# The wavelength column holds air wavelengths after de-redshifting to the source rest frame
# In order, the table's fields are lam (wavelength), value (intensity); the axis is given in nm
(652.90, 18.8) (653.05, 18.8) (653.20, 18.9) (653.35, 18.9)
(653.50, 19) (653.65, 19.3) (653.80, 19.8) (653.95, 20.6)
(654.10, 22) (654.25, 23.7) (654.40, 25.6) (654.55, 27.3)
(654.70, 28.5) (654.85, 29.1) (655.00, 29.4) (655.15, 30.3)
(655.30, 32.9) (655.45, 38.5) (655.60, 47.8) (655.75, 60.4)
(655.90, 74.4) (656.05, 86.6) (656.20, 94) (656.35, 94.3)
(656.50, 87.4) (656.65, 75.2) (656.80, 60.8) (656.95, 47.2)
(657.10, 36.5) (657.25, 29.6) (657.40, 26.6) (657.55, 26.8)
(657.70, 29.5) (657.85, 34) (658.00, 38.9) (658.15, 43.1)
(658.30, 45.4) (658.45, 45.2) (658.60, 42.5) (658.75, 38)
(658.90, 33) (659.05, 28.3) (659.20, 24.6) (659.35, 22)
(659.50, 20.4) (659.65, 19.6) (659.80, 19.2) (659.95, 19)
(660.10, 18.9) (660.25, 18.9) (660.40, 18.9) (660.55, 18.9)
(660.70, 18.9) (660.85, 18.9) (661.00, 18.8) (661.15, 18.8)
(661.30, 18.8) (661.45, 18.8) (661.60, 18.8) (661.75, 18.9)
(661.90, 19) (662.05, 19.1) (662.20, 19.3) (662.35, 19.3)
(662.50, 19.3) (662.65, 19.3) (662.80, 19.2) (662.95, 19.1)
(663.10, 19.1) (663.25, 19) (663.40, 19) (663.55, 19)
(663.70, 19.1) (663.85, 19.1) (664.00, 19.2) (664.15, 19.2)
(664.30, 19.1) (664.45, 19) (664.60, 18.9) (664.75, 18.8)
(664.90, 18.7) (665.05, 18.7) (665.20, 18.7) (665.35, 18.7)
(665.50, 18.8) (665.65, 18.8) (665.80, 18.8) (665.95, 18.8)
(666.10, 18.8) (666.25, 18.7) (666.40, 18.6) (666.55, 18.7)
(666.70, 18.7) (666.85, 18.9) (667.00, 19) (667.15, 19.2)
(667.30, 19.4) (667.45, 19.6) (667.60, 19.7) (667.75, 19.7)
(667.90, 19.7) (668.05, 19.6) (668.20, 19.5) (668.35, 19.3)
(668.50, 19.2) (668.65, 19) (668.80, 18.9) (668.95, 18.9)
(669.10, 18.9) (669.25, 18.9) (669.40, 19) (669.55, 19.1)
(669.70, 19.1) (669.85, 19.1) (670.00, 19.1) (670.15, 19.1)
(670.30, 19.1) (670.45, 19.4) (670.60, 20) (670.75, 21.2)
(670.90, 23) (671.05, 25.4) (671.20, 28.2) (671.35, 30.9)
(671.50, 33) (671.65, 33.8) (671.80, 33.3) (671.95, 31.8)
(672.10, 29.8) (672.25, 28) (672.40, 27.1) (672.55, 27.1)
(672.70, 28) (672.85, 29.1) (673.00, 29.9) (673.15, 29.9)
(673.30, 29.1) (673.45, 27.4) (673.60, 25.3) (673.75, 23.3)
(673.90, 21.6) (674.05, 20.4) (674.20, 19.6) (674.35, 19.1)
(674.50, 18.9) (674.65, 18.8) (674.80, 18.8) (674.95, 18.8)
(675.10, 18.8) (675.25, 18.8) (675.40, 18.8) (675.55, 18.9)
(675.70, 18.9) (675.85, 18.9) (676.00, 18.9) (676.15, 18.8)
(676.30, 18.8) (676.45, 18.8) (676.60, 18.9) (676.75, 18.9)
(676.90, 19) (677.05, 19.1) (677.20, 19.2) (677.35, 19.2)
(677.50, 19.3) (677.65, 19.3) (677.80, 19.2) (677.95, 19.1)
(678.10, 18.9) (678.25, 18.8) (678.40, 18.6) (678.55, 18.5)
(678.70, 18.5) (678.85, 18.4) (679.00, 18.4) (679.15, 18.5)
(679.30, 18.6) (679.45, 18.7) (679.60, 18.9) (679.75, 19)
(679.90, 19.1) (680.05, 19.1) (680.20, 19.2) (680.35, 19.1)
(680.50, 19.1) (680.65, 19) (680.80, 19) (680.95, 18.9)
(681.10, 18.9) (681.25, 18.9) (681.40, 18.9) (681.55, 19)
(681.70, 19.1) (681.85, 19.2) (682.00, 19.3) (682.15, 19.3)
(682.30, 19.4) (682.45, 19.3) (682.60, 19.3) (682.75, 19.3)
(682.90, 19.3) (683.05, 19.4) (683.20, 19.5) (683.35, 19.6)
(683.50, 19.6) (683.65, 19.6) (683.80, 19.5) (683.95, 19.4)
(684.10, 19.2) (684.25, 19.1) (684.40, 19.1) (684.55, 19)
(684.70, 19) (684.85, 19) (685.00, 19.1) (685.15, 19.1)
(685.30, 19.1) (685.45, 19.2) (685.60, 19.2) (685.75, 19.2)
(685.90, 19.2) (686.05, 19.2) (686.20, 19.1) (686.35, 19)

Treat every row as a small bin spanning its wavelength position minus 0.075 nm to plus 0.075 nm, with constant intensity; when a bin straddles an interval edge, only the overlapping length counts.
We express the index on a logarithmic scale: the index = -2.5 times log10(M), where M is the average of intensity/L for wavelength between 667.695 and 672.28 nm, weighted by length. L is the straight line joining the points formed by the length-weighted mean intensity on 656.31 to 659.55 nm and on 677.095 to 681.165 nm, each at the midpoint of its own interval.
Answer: 0.249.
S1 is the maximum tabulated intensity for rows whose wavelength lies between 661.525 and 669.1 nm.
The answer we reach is 19.7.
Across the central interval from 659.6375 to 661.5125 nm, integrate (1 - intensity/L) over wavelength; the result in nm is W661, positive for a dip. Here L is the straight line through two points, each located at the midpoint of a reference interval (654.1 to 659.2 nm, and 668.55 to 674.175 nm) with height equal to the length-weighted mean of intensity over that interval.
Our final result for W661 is 0.97 nm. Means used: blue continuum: 44.5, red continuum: 24.4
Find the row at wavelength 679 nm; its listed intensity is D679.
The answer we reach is 18.4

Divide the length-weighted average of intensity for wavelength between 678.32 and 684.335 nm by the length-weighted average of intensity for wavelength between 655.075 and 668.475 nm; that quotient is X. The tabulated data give 0.67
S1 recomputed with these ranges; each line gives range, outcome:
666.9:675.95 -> 33.8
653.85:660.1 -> 94.3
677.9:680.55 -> 19.2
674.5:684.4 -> 19.6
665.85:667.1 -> 19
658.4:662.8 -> 45.2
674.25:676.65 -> 19.1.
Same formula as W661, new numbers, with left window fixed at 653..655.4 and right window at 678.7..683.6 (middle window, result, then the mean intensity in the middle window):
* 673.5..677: 0.10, 19.6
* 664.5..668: 0.47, 19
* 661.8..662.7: 0.14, 19.2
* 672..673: -0.37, 28.4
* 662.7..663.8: 0.17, 19.1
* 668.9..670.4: 0.16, 19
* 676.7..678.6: 0.07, 19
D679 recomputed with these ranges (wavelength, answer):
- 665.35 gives 18.7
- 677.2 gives 19.2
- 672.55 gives 27.1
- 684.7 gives 19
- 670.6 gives 20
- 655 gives 29.4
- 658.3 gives 45.4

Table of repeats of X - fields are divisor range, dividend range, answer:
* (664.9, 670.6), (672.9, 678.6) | 1.07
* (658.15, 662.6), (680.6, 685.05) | 0.81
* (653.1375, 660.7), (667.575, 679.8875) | 0.59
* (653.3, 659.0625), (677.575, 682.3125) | 0.46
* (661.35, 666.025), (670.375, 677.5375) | 1.22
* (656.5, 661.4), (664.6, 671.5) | 0.64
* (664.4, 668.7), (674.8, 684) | 1.00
